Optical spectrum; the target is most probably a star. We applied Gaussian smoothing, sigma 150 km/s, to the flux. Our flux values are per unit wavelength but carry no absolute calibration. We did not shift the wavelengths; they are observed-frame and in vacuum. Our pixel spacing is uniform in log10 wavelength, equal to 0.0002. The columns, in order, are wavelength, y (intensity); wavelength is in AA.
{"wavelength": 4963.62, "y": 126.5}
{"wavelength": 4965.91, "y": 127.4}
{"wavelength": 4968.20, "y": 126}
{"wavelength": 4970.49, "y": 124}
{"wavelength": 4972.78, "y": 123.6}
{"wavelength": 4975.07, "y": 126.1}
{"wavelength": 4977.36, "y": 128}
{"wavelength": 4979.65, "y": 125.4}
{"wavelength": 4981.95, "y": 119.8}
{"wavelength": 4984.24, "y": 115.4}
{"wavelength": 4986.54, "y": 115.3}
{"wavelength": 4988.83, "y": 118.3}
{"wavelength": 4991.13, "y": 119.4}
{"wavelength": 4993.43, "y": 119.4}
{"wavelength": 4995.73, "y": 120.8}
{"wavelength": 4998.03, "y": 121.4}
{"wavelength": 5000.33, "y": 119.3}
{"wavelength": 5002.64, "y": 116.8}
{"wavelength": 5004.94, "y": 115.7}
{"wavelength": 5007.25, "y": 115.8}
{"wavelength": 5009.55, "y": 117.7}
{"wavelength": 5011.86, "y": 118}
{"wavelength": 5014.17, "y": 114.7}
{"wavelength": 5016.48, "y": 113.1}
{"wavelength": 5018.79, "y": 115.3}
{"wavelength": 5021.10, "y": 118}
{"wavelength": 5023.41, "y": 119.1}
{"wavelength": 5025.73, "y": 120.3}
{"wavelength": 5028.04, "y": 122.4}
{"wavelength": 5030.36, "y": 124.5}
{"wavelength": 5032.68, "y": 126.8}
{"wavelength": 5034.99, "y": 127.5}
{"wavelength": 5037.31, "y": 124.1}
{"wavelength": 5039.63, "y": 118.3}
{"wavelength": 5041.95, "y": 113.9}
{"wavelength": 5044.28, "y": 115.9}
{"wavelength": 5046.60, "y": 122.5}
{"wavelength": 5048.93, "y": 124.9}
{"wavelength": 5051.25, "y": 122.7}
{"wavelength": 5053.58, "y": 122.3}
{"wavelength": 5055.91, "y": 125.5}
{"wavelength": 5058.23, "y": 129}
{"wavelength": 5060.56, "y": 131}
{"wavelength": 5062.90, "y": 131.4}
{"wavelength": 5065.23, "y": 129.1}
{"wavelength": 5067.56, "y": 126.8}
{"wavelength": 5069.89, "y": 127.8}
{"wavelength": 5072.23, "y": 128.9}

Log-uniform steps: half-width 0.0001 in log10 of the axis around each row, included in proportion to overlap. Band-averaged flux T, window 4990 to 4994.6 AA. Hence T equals 119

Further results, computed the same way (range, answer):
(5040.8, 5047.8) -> 117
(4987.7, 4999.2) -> 120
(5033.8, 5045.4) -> 120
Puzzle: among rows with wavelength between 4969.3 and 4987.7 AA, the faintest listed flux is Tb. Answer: 115.3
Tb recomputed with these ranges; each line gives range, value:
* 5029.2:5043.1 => 113.9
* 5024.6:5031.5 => 120.3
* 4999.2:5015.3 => 114.7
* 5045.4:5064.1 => 122.3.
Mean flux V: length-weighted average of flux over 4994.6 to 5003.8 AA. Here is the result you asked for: 120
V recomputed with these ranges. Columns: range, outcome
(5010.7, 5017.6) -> 115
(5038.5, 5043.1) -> 116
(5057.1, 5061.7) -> 130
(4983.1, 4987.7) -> 115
